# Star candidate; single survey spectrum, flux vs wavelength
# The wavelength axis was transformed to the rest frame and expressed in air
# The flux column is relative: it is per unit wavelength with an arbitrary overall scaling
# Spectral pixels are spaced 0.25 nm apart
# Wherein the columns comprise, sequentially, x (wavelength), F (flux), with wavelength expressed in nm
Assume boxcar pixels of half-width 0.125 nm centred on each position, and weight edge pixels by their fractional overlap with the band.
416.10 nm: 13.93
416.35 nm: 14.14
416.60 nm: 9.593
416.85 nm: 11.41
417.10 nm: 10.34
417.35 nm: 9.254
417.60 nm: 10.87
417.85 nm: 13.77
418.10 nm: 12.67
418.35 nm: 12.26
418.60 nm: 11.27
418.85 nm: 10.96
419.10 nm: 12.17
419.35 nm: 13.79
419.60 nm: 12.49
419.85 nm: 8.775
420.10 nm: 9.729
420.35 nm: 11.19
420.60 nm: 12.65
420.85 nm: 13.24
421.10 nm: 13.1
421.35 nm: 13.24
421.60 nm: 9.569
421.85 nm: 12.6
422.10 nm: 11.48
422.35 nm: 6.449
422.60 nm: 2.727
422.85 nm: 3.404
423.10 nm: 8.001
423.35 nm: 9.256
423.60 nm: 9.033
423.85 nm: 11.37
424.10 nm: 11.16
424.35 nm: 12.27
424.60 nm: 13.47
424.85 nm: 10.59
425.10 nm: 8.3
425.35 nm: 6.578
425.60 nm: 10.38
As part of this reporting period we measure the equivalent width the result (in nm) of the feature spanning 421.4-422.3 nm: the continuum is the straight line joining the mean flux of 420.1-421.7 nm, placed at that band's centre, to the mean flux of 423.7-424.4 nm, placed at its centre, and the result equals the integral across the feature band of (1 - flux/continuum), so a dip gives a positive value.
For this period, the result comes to 0.06 nm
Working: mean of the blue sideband 12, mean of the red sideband 11.4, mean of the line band 11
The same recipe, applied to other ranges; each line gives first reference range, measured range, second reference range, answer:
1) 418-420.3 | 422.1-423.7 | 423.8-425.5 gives 0.59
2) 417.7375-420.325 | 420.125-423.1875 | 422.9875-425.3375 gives 0.34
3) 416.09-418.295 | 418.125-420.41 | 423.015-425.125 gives -0.03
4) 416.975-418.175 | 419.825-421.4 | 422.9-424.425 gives -0.19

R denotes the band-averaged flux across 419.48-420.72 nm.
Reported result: 11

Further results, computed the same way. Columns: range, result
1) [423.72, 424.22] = 11.2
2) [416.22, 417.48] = 11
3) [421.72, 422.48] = 10.1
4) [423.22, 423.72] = 9.13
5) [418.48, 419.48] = 12.1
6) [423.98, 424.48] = 11.7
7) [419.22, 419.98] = 11.7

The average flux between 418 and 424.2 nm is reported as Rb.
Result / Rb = 10.5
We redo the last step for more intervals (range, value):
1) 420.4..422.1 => 12.3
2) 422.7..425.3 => 9.53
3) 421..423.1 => 8.96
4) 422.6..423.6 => 6.64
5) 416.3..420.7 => 11.5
